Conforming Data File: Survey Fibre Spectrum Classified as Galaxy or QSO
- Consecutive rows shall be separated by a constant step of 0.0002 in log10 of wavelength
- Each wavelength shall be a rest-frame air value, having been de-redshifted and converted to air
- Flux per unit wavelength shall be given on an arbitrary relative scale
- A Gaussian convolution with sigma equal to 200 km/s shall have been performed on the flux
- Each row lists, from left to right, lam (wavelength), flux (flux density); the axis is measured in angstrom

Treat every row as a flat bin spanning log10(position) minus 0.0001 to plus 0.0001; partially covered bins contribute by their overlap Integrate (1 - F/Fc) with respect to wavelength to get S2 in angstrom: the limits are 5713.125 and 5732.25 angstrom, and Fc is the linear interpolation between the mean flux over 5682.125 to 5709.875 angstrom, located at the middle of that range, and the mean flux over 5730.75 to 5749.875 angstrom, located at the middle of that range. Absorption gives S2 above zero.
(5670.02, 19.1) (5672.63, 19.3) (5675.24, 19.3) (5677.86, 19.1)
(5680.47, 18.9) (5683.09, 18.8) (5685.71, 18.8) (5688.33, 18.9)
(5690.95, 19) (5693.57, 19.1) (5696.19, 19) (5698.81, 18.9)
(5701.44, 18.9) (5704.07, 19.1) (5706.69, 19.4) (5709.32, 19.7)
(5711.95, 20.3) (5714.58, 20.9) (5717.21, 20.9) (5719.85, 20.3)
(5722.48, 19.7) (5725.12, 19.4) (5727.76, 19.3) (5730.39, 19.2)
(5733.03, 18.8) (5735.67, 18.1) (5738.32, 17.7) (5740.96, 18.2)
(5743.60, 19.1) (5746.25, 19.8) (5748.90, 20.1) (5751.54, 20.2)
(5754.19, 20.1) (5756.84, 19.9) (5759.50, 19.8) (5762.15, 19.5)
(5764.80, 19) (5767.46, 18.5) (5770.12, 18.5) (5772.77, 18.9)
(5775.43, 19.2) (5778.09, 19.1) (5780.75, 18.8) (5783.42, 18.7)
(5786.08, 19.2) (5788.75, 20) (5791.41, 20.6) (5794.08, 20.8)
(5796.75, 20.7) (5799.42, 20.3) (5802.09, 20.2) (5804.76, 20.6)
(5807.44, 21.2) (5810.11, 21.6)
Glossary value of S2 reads -1.0 angstrom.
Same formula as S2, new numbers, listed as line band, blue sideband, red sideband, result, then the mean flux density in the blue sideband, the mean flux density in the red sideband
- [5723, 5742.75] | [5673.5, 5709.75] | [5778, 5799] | 0.7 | 19.1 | 19.8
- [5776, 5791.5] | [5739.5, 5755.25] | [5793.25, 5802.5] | 0.7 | 19.6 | 20.5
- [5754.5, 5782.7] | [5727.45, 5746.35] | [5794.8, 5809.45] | 0.7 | 18.7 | 20.7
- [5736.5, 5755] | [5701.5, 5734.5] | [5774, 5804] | 0.5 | 19.7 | 19.8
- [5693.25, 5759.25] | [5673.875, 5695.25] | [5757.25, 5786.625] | -1.5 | 19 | 19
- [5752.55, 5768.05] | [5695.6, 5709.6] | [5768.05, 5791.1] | -0.3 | 19.1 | 19.1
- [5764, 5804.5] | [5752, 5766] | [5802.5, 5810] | 1.6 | 19.7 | 20.9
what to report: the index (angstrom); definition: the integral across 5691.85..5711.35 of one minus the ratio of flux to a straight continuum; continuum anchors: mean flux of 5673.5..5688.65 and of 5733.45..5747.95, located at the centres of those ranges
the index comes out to -0.35 angstrom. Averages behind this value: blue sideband 19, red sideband 18.6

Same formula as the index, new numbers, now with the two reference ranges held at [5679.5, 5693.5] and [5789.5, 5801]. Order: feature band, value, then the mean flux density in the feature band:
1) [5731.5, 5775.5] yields 1.7 angstrom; 19.1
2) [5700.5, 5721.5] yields -0.7 angstrom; 20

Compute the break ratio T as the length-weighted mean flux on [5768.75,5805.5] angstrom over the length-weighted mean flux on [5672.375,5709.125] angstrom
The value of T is 1.03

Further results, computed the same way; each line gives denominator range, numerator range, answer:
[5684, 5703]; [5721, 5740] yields 1.00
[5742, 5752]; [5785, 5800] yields 1.03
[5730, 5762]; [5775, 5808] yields 1.04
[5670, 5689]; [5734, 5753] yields 1.00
